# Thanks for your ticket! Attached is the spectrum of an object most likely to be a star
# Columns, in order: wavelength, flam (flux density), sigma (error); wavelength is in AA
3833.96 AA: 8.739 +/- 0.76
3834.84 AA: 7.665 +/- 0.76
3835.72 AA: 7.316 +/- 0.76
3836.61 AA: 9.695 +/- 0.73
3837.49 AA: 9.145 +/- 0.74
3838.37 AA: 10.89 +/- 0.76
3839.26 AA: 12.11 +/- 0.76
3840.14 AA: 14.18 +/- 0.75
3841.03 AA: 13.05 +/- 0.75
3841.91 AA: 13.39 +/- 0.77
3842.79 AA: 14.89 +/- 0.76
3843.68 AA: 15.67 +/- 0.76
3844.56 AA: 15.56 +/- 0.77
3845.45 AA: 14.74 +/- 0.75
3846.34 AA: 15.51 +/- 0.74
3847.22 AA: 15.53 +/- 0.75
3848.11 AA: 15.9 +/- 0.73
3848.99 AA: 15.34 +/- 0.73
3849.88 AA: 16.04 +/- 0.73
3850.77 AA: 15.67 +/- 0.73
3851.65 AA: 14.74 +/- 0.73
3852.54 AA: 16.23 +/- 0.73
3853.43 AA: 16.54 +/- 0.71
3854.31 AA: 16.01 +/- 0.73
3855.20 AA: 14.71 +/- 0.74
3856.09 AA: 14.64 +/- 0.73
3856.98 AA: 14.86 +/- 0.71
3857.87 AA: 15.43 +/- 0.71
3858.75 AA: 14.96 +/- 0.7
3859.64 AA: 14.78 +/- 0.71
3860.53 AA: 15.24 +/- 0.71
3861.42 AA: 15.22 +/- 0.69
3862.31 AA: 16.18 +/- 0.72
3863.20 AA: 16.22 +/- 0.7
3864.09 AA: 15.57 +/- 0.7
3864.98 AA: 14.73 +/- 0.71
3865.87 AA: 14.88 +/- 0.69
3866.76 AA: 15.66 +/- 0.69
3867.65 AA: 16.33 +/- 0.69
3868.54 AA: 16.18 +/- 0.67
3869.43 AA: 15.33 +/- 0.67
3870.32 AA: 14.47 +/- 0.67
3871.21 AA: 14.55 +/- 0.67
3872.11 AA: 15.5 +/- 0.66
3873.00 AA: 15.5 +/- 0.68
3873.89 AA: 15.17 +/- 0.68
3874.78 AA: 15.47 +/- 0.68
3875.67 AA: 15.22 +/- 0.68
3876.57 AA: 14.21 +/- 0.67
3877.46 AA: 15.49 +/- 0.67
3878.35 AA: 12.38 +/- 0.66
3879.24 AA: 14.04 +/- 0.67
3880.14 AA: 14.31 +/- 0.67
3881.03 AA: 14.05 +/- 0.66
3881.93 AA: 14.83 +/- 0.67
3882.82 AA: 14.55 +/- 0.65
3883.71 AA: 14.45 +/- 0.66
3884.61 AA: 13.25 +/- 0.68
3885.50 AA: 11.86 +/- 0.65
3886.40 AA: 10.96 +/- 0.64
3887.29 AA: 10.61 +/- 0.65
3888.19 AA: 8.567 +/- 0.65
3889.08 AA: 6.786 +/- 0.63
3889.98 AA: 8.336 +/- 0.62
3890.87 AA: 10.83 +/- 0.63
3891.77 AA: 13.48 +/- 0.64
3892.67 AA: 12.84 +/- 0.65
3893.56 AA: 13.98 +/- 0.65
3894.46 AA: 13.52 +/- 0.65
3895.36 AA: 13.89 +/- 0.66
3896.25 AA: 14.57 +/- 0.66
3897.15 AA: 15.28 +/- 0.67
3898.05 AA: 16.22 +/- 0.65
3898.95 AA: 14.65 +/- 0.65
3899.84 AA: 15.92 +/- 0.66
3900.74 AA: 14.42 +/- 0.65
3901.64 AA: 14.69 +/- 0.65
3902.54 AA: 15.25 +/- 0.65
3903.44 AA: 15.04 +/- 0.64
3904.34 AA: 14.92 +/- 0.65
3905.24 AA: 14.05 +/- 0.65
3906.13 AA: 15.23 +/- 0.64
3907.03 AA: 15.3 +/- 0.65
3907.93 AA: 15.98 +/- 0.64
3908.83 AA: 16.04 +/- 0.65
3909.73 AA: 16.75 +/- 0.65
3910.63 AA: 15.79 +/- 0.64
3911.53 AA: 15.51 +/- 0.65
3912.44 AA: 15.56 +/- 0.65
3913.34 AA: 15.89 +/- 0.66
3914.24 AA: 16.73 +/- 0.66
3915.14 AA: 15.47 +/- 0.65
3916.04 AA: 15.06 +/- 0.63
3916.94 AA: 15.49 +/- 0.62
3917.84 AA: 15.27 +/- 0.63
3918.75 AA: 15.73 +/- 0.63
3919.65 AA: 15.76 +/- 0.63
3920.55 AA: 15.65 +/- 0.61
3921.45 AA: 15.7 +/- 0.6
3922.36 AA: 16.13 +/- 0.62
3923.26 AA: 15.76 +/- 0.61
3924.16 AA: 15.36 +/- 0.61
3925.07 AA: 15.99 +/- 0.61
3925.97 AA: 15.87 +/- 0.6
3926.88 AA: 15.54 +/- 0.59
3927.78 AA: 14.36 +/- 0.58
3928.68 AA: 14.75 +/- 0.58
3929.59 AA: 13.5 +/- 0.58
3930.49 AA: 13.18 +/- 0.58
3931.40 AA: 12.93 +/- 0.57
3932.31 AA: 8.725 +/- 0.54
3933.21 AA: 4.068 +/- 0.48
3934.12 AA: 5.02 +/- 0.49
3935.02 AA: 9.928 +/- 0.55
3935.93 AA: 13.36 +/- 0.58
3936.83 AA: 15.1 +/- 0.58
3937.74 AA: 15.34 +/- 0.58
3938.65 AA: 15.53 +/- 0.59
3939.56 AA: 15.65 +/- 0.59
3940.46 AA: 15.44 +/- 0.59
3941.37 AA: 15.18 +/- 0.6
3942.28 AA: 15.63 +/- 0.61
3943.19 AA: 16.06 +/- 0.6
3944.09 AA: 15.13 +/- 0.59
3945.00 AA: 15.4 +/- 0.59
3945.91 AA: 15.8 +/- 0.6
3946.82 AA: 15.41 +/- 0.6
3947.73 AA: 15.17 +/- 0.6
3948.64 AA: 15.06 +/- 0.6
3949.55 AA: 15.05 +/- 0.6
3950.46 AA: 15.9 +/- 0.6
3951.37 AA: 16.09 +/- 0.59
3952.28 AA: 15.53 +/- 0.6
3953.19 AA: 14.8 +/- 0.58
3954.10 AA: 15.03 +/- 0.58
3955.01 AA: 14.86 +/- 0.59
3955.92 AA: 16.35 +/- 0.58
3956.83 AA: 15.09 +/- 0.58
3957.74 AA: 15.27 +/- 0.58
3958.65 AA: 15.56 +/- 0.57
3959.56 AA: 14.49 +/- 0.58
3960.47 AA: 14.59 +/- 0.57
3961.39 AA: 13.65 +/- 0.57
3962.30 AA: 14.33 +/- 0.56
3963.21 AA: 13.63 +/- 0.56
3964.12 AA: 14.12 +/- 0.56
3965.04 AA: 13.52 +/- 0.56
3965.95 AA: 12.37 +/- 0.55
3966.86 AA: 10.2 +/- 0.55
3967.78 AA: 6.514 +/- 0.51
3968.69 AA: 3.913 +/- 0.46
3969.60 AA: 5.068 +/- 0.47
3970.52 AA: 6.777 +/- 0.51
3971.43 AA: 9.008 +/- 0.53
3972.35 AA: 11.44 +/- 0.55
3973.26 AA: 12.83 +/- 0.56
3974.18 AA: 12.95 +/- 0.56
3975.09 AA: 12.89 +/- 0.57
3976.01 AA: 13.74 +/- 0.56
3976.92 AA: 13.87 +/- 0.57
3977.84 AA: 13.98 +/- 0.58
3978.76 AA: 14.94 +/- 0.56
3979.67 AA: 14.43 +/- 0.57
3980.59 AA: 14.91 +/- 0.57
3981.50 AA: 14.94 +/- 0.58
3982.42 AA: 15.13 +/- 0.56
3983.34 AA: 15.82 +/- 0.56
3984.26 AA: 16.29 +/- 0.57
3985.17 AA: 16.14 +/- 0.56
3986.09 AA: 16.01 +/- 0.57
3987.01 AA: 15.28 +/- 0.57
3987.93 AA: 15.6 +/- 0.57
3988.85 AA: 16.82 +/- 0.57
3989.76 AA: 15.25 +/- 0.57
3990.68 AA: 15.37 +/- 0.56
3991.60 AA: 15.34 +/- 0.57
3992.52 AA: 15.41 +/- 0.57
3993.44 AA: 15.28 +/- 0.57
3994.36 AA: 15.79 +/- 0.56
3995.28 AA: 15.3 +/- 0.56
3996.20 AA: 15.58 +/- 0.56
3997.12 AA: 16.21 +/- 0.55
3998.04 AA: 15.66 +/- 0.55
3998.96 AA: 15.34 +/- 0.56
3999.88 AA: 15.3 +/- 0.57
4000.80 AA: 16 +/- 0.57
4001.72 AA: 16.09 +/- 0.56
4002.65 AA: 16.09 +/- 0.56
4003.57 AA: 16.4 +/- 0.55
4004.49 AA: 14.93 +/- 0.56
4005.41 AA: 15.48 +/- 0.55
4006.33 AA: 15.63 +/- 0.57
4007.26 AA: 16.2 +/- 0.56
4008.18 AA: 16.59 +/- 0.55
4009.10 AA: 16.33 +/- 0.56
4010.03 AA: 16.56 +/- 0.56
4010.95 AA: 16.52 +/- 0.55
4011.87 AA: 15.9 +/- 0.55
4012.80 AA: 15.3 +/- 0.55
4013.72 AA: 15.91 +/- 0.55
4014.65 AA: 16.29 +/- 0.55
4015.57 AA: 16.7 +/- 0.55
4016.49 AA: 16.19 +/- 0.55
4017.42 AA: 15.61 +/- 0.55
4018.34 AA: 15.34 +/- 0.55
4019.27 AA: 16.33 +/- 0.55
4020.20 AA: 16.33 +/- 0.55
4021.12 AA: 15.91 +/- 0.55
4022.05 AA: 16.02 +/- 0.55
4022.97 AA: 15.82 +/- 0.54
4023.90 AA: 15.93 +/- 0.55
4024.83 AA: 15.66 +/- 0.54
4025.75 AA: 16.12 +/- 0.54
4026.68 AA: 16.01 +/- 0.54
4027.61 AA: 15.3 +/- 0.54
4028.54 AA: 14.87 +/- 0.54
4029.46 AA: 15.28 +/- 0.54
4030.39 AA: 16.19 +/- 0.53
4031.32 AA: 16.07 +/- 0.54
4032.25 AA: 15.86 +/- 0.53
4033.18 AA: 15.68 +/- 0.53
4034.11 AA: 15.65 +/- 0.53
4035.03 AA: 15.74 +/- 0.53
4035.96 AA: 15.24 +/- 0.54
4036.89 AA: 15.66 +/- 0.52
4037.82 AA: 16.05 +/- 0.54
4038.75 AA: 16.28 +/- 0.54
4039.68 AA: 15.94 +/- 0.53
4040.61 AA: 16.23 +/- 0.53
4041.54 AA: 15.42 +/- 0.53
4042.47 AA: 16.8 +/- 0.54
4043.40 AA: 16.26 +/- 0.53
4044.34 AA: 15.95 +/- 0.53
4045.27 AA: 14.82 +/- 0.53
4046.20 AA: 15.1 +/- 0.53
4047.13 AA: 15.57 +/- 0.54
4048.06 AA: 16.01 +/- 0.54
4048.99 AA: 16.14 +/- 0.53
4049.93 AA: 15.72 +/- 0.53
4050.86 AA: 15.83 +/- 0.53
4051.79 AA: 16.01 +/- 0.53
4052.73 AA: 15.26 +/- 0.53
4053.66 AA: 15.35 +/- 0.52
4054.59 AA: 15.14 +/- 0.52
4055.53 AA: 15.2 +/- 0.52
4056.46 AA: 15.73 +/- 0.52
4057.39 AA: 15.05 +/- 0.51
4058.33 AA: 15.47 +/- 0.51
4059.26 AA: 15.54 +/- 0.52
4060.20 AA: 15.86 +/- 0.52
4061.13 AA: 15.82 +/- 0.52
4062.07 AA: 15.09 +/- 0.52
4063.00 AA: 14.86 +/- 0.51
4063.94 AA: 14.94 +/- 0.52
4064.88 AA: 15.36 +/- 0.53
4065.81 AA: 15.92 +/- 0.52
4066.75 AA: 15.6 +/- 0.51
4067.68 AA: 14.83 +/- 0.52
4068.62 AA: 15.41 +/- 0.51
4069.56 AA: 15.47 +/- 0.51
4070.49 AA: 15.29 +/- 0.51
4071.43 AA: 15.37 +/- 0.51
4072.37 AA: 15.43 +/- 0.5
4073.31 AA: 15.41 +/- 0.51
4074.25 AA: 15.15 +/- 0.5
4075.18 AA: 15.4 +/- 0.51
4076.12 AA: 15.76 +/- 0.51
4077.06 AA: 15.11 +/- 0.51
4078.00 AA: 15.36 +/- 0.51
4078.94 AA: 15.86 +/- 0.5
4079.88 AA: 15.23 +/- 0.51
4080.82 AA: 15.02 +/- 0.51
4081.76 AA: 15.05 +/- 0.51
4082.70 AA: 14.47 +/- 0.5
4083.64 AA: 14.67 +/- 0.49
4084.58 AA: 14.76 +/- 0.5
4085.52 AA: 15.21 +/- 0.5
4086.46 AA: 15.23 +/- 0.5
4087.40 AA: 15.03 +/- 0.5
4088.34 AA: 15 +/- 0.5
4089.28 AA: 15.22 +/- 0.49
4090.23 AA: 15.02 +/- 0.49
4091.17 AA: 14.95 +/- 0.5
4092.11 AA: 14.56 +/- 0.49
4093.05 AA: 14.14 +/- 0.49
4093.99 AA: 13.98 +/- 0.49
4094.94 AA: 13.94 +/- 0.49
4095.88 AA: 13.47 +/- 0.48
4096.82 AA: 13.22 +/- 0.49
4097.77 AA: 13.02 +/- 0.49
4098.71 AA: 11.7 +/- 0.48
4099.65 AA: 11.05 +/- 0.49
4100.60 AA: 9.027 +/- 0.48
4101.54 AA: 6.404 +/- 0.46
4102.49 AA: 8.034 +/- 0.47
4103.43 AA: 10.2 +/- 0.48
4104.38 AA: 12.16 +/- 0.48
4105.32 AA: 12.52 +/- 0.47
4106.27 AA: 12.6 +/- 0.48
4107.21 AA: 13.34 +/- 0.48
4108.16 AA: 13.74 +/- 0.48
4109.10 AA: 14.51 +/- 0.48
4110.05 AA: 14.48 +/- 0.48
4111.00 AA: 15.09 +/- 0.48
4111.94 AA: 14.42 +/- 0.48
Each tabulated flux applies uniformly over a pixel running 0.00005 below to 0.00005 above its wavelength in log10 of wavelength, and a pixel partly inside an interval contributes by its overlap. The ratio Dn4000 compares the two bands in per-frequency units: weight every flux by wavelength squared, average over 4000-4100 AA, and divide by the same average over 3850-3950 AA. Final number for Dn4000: 1.15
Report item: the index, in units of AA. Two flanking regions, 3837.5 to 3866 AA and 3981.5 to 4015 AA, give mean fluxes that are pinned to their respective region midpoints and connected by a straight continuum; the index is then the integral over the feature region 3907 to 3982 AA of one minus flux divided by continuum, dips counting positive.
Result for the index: 7.2 AA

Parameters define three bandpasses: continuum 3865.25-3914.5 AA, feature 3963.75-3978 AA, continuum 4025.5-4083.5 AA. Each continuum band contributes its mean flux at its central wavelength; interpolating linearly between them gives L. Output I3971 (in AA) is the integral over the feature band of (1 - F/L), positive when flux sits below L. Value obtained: 4.0 AA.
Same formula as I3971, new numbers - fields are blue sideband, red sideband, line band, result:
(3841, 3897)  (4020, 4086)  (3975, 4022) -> -1.3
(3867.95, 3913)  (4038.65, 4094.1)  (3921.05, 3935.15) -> 1.4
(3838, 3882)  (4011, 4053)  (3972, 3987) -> 1.1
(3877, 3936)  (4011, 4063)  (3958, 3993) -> 3.6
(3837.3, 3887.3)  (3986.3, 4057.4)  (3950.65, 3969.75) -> 2.6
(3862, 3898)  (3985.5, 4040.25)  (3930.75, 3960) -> 1.3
